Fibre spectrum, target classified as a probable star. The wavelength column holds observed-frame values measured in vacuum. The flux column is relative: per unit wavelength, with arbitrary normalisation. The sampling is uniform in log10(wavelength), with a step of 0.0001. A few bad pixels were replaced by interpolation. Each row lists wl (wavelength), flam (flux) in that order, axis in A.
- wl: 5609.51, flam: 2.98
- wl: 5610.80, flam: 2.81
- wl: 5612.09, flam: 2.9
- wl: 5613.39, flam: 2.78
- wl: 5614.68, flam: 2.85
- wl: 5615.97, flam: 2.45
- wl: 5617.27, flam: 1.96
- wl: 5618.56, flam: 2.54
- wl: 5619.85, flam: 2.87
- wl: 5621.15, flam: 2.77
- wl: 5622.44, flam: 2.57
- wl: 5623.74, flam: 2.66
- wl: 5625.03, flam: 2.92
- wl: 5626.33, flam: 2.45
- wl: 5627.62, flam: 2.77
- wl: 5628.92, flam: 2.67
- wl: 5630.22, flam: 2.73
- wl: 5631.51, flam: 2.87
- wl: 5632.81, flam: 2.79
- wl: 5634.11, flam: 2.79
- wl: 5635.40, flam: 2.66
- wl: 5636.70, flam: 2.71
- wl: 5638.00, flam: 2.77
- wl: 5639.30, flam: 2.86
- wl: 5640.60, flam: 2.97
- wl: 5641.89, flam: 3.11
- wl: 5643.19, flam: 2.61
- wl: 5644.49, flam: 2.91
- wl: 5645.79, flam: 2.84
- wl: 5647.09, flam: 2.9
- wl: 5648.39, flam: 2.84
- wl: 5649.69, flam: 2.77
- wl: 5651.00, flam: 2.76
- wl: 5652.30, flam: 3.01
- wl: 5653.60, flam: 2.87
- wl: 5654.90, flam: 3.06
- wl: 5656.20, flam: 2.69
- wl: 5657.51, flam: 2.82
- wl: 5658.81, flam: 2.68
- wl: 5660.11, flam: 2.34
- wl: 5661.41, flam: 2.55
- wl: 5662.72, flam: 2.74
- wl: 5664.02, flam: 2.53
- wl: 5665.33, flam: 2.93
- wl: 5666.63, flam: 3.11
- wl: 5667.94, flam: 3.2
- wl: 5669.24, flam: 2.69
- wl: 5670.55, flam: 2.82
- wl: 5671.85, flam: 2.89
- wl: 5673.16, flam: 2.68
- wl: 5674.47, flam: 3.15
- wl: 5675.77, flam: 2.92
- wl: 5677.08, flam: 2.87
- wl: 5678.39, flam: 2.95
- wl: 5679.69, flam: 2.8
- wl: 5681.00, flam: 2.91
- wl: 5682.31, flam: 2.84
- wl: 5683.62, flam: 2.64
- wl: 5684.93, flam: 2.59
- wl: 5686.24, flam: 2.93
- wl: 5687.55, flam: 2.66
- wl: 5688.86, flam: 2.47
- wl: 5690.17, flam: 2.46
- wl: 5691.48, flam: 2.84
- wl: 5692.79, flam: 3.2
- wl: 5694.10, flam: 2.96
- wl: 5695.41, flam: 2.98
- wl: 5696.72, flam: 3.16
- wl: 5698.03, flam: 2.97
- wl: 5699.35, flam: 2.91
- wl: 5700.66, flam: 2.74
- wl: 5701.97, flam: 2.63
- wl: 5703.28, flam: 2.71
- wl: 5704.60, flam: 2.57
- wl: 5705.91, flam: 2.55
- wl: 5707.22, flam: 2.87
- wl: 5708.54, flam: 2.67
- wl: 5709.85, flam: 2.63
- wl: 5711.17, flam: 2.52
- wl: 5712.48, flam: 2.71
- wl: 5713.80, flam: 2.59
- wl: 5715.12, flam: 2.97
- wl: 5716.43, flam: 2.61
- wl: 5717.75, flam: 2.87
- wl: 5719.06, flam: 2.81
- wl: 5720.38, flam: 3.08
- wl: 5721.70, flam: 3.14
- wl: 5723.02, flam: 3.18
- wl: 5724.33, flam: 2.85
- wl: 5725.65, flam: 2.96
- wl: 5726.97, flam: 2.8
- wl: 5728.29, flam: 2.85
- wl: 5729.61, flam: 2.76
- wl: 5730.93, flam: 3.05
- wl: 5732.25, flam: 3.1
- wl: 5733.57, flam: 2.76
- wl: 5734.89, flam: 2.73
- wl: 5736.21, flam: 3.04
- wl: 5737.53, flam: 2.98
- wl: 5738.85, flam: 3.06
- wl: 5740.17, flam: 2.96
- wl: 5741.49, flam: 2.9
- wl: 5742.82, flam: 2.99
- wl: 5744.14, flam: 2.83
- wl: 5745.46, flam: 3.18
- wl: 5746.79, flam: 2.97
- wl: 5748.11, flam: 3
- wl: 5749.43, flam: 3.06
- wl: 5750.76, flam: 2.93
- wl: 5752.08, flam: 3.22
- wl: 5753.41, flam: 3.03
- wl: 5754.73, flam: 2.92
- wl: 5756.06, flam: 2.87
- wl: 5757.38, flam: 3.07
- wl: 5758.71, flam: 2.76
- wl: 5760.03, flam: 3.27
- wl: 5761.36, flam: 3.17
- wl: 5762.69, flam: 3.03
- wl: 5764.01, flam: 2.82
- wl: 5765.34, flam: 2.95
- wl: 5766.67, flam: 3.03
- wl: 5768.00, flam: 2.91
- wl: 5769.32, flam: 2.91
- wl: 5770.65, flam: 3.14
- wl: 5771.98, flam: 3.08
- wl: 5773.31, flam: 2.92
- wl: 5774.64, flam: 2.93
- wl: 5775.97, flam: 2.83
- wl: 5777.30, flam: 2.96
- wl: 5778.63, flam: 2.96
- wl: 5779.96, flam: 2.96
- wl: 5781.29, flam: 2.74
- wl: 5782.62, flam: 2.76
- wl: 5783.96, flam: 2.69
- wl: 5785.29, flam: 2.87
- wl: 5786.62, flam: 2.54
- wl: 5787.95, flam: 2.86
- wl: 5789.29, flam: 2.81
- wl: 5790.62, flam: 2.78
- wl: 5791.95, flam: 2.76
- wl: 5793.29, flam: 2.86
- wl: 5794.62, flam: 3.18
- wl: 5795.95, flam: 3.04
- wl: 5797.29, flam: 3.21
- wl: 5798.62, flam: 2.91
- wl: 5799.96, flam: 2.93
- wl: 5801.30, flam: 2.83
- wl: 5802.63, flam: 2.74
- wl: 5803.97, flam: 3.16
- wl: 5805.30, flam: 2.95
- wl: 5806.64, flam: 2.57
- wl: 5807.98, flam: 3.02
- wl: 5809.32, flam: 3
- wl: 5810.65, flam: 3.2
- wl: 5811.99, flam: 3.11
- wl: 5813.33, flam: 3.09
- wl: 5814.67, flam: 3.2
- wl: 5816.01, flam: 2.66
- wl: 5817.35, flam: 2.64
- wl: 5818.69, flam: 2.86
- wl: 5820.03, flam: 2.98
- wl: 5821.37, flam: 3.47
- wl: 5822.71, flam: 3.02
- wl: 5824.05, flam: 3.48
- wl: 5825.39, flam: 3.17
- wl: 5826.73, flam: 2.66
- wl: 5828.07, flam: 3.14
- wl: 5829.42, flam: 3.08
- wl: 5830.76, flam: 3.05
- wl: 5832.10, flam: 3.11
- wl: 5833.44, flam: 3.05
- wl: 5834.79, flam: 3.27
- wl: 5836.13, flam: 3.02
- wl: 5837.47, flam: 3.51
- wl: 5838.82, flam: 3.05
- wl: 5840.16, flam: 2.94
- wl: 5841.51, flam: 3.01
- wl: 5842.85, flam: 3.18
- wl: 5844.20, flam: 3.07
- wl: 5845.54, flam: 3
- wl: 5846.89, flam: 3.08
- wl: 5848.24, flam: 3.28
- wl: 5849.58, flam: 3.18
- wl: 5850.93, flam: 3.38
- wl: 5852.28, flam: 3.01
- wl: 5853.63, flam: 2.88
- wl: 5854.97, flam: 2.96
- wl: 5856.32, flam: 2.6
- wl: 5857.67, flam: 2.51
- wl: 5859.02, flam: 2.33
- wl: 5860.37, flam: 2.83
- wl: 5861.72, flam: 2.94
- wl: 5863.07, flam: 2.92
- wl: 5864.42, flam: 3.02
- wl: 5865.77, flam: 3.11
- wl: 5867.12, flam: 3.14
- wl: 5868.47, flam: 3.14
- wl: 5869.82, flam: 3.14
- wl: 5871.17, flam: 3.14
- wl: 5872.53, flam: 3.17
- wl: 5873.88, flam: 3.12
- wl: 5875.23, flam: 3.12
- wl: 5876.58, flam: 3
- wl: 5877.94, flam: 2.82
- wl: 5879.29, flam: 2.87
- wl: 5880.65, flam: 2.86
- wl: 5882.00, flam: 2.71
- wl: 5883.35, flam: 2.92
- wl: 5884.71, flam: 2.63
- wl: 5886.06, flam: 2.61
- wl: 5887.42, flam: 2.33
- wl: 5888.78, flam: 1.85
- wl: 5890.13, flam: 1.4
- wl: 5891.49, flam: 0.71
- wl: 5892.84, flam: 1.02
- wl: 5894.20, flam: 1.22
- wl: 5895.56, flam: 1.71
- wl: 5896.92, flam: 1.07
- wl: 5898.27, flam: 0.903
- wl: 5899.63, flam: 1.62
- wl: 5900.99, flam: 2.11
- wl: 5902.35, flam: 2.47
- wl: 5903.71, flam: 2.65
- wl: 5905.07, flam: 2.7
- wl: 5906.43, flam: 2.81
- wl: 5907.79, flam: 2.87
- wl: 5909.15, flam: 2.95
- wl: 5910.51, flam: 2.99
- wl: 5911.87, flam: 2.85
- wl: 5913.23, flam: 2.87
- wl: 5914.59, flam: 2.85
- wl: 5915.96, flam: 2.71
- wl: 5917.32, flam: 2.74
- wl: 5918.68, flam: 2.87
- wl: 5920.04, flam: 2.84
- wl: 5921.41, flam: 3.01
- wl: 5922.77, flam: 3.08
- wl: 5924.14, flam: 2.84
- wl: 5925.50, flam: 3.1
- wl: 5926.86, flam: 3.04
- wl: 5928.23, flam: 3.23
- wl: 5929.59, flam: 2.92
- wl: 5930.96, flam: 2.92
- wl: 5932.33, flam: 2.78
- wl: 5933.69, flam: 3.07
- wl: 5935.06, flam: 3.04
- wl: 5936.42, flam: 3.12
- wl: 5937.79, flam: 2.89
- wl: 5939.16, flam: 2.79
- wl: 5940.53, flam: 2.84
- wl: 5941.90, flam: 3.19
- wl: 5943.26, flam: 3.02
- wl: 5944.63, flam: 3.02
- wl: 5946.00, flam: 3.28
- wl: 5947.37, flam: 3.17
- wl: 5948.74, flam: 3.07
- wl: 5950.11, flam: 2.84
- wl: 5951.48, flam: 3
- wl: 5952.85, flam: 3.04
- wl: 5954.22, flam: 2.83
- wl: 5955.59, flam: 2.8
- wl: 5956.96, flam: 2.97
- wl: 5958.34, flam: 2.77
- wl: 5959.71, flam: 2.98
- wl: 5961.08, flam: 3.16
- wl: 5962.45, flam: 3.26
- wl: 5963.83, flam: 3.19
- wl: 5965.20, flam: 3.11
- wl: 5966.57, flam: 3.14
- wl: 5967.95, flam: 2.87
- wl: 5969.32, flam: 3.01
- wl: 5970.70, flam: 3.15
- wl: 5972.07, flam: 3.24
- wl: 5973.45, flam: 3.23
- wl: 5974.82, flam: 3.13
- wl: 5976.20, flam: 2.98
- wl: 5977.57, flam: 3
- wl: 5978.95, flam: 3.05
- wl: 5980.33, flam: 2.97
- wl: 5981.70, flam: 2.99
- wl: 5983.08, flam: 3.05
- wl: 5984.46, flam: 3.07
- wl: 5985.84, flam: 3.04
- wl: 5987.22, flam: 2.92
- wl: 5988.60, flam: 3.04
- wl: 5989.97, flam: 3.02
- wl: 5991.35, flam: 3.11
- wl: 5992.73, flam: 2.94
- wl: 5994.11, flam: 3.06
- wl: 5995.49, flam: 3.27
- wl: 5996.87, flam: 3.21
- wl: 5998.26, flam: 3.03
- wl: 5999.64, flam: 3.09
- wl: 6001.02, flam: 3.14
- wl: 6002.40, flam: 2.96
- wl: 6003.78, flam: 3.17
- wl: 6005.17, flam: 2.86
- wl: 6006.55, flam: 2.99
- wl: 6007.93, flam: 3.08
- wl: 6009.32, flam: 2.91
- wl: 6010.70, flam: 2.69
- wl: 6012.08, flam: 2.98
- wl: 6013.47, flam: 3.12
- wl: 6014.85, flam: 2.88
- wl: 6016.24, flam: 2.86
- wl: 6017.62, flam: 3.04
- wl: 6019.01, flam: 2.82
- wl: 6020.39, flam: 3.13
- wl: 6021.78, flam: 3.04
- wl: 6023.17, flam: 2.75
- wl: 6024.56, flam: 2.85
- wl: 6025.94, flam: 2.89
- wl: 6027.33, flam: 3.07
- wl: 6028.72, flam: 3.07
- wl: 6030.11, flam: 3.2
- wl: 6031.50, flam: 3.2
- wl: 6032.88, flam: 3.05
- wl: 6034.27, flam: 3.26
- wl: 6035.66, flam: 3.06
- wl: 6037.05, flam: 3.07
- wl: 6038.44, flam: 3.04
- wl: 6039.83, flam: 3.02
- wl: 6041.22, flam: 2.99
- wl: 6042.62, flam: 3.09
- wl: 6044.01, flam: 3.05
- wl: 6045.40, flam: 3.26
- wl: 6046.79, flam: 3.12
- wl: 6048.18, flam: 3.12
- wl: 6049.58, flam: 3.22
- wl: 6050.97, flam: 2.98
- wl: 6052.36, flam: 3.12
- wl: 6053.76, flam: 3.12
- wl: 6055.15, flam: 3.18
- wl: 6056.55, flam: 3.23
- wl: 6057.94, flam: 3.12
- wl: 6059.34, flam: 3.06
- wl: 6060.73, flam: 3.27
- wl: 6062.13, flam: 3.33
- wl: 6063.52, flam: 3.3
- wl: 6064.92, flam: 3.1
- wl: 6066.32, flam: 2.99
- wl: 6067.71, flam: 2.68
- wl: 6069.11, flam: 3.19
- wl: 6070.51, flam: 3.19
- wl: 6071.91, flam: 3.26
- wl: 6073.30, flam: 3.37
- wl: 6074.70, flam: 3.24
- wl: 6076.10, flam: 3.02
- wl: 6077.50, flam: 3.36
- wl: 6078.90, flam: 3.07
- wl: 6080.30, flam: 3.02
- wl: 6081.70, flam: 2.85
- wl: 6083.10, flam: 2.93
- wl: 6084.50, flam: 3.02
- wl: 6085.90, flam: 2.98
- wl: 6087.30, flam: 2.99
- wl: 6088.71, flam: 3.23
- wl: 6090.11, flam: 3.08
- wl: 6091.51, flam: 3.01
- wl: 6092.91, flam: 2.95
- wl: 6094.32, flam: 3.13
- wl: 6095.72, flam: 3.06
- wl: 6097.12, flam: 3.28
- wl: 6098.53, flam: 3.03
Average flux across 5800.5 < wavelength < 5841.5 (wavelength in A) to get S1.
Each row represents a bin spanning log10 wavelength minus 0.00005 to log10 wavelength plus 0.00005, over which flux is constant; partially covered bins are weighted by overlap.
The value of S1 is 3.03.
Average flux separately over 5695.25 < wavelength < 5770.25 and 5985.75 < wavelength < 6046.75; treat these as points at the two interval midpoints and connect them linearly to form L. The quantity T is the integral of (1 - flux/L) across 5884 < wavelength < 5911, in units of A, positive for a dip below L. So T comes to 8.64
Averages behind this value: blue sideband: 2.91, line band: 2.03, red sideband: 3.03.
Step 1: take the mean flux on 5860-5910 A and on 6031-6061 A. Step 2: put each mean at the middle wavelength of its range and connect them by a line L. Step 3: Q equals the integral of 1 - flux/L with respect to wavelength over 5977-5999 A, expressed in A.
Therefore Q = -1.2 A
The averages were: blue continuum 2.47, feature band 3.05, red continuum 3.12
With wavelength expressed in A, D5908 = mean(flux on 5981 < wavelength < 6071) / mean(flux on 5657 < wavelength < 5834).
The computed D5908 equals 1.05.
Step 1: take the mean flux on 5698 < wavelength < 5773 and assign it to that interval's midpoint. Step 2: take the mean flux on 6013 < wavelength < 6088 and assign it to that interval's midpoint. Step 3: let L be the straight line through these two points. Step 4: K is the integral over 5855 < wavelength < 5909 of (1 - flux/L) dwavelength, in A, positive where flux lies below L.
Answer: 9.3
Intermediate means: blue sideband 2.91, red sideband 3.08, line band 2.47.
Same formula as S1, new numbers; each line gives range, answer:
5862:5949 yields 2.69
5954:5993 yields 3.04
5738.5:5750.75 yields 2.99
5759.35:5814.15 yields 2.94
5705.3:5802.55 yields 2.91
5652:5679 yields 2.83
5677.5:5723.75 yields 2.8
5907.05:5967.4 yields 2.98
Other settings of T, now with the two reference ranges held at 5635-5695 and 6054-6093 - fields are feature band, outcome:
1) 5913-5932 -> 0.5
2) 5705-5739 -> 0.1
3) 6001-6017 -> 0.5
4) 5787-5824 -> -0.6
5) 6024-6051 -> 0.0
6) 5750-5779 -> -1.0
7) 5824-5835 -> -0.6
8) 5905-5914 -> 0.4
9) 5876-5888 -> 0.9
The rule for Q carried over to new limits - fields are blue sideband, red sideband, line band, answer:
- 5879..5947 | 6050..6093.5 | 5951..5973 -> -2.3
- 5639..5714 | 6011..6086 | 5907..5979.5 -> 0.1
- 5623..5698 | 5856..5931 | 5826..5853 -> -4.6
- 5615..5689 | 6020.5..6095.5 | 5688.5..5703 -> -0.2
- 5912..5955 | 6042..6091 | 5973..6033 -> 0.5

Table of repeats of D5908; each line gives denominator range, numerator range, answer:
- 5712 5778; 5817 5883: 1.02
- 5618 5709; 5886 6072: 1.03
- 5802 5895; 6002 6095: 1.07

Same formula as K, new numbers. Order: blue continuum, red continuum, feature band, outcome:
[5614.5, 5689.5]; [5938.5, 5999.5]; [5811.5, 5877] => -2.3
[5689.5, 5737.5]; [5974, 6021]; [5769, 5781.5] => -0.3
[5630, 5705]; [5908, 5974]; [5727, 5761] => -1.2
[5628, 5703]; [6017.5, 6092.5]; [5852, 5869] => 0.5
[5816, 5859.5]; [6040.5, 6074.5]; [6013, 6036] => 0.8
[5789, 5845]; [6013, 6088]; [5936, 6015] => 0.8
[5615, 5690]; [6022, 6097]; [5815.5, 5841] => -1.4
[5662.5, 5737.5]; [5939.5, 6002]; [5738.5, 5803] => -1.1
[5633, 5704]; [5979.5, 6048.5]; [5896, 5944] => 3.9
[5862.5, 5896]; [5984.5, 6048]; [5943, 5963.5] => -1.5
